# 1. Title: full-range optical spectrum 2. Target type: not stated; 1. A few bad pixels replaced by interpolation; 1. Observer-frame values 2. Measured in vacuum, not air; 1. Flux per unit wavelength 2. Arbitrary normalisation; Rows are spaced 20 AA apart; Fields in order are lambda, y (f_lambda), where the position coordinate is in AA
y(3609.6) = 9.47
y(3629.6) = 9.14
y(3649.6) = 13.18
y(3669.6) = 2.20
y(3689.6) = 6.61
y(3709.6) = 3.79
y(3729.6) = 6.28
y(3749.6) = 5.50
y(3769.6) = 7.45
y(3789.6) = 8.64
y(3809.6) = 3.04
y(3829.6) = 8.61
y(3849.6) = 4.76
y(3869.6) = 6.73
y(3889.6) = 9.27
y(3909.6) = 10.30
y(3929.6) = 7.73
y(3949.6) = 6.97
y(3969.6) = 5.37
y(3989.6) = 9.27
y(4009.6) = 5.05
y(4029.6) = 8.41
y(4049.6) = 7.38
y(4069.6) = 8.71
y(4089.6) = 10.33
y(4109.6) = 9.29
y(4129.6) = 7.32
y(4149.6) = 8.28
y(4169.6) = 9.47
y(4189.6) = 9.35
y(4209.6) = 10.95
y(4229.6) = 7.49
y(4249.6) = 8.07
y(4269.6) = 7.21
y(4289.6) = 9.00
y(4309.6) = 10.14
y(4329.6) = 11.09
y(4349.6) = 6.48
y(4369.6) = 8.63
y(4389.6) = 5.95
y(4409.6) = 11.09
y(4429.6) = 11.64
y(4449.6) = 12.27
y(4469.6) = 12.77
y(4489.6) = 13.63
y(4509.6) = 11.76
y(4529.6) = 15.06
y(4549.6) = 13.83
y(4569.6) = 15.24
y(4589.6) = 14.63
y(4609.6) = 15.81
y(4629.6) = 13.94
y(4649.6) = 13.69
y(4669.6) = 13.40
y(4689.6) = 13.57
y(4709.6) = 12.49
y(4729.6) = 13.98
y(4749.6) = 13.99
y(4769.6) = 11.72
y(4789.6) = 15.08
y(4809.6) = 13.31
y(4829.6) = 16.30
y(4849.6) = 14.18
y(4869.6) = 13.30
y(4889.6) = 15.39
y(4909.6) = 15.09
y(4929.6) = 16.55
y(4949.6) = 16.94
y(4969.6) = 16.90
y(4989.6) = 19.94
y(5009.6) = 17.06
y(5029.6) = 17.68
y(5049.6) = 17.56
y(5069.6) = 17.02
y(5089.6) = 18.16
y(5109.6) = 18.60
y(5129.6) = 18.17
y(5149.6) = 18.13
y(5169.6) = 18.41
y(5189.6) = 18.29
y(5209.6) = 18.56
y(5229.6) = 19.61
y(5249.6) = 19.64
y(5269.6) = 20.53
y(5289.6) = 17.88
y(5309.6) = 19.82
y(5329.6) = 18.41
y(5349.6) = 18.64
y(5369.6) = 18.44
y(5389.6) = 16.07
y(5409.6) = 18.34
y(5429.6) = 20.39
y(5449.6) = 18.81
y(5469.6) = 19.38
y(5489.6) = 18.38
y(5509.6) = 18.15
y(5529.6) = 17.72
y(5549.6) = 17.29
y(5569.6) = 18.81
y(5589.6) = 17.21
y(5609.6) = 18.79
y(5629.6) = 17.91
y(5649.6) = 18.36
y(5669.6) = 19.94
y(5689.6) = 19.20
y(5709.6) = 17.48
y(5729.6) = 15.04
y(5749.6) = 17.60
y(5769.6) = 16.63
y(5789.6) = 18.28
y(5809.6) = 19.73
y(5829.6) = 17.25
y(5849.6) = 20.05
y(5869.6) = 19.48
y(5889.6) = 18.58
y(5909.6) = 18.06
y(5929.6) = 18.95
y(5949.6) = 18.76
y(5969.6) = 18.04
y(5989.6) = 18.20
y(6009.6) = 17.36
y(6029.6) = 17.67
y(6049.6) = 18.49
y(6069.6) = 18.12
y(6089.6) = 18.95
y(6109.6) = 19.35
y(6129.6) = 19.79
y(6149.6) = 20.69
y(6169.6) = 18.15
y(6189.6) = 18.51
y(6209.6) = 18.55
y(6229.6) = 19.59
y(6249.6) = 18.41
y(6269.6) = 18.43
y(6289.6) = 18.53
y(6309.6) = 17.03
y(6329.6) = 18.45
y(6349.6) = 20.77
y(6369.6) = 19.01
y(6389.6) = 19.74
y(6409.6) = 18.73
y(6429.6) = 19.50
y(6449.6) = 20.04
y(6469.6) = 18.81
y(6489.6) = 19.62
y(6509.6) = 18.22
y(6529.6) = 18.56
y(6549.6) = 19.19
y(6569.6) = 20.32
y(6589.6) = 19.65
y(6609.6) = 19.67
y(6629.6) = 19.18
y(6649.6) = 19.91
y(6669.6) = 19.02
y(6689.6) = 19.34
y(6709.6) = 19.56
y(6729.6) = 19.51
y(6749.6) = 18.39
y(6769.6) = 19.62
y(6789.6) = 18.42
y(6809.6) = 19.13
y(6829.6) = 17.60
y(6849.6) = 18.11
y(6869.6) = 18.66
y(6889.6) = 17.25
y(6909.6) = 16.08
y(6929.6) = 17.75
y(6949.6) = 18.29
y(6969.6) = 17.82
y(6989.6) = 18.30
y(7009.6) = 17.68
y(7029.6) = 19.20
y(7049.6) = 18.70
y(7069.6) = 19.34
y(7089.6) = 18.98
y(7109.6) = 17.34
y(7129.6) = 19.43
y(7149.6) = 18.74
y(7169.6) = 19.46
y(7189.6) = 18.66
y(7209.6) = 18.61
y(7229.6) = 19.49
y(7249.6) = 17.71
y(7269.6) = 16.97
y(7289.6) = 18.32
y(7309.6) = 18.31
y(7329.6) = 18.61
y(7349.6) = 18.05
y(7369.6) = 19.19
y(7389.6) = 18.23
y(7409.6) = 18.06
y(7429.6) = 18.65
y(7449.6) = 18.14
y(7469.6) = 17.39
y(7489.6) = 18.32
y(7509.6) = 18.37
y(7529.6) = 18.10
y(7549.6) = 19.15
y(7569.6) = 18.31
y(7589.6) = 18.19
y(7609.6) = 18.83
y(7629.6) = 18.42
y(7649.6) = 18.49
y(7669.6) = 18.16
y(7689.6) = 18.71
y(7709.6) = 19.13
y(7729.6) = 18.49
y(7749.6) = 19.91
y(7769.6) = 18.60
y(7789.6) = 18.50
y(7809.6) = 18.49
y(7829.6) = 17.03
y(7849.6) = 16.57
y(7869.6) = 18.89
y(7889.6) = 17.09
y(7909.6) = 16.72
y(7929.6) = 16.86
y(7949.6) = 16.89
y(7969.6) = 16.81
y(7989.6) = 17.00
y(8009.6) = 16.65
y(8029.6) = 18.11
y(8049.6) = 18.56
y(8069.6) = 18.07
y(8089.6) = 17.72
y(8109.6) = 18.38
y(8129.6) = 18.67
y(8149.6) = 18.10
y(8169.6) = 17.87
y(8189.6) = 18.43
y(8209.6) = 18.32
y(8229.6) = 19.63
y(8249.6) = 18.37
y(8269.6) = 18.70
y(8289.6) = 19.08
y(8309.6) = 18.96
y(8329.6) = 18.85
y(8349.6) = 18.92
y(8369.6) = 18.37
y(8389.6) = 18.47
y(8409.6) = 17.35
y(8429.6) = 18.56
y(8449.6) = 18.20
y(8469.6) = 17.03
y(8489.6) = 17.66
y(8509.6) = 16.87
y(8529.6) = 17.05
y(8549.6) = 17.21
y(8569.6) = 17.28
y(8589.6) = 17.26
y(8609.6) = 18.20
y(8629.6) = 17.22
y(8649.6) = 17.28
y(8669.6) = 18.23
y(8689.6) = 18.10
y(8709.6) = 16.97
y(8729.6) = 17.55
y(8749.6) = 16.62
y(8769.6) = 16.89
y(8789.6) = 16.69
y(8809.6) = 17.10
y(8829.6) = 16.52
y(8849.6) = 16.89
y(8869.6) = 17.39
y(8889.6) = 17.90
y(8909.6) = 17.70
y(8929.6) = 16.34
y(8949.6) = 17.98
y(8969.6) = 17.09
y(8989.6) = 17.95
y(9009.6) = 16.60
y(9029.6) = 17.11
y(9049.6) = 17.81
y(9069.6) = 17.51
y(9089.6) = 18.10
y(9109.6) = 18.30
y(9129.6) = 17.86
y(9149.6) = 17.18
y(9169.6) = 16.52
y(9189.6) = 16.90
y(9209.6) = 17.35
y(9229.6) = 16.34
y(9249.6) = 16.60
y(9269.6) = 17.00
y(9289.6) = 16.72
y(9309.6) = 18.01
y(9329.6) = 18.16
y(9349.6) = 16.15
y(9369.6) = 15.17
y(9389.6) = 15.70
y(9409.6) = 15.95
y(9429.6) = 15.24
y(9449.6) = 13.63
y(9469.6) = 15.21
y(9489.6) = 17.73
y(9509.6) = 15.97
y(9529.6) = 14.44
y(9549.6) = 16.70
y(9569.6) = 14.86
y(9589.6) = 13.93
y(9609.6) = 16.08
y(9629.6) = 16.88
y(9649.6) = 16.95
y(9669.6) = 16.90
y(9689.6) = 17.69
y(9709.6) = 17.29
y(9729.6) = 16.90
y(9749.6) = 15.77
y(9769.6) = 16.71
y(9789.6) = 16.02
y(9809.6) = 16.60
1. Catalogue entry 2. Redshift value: 0.11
